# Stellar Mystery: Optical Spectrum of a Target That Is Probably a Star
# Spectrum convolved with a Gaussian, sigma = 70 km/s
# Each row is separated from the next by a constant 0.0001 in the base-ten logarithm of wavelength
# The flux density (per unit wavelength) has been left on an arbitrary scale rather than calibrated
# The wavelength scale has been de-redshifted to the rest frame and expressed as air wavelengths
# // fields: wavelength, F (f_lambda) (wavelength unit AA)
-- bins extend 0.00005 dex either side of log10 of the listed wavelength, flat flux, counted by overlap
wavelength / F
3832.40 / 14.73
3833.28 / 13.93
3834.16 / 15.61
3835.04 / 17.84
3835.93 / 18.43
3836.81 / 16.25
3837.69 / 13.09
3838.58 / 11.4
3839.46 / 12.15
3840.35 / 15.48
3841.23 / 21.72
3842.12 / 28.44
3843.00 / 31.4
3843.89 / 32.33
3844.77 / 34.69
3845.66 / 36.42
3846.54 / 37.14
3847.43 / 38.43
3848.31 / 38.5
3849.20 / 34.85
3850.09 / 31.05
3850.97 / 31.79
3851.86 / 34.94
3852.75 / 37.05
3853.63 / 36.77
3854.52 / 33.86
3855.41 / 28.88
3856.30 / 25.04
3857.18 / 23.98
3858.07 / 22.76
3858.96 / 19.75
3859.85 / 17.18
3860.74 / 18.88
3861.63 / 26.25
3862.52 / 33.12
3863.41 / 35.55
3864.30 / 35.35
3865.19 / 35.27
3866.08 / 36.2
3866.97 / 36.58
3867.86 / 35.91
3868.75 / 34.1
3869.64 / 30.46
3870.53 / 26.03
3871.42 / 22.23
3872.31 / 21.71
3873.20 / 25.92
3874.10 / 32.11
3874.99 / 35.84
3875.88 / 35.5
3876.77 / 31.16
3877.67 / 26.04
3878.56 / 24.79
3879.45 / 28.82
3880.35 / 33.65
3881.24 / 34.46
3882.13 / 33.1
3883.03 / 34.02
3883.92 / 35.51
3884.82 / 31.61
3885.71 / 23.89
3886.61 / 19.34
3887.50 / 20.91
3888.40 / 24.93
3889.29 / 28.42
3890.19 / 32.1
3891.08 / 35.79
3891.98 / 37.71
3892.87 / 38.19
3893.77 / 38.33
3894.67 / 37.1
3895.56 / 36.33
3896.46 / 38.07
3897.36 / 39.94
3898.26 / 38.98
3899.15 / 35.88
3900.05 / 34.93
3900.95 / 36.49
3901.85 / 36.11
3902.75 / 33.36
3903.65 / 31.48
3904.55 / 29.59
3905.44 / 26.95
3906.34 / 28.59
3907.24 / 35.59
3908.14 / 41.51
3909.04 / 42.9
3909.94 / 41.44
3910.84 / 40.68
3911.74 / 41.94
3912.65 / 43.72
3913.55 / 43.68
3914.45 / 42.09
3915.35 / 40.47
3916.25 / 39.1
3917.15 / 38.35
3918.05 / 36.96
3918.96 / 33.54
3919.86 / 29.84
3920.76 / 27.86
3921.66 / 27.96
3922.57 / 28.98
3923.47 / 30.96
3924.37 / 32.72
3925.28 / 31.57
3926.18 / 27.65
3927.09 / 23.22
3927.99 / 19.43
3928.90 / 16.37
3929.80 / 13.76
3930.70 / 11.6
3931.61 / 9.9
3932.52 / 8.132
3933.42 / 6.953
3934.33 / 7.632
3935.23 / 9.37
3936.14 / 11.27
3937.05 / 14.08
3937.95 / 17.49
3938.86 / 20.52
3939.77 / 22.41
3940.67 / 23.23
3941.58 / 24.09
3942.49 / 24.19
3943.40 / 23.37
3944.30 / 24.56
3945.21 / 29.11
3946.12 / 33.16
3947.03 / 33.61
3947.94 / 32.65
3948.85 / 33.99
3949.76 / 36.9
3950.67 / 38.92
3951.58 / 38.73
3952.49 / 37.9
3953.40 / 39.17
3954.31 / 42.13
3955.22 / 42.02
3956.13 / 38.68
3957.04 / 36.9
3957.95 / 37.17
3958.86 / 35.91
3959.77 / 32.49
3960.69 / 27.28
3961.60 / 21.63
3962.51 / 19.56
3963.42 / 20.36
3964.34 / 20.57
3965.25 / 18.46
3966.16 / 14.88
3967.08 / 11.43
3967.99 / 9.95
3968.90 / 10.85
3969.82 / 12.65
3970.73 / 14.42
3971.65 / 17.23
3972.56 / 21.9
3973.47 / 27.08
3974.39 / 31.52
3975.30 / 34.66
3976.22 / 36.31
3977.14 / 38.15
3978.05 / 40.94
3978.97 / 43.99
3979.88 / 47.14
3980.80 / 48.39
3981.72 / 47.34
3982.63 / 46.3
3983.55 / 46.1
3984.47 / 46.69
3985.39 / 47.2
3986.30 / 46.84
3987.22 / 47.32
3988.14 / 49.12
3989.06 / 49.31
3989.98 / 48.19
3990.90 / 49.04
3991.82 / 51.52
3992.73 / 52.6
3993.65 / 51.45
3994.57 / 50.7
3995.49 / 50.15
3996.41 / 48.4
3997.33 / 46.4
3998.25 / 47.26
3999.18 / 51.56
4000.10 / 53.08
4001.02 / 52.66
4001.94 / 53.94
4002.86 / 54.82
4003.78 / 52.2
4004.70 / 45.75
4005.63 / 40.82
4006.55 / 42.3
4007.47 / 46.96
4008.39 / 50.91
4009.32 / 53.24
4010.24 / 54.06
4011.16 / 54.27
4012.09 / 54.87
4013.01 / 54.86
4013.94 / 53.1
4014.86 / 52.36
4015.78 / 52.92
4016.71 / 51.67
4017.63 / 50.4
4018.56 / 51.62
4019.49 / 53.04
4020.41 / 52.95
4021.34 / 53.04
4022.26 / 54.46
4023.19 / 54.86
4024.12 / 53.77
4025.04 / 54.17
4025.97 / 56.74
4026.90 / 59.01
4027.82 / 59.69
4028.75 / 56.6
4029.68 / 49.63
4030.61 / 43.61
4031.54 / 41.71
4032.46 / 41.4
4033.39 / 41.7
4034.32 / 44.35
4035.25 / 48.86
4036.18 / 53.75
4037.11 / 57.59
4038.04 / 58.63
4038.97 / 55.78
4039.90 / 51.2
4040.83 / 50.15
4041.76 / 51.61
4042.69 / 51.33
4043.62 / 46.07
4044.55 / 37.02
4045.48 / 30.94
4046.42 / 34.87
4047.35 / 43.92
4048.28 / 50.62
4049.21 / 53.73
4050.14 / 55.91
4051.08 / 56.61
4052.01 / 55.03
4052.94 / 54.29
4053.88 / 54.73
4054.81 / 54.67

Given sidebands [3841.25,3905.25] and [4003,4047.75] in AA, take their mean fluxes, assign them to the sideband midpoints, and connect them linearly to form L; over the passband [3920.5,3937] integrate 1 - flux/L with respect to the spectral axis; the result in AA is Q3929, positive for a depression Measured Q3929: 8.3 AA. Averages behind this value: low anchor 31.7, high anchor 50.1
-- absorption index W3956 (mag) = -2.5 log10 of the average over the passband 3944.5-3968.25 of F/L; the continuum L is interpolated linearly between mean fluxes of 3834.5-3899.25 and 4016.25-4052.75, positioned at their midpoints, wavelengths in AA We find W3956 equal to 0.32 mag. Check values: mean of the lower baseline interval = 29.8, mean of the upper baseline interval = 50.5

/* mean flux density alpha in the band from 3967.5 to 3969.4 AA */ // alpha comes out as 10.5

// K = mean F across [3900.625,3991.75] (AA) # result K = 31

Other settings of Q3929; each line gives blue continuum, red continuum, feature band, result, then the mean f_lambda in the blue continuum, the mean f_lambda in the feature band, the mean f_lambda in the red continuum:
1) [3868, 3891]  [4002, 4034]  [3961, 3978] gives 8.56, 29.3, 21.7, 51.3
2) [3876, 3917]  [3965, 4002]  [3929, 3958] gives 9.19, 34.5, 25.5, 39.3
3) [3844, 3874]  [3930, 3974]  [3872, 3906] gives -4.29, 30.8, 32.1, 23.8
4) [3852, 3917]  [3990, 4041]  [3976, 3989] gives 0.34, 32.7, 45.4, 51.3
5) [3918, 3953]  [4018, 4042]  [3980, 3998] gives -3.88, 24.4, 48.5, 51.9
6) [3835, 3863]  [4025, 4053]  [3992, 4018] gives -2.95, 27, 50.9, 49.8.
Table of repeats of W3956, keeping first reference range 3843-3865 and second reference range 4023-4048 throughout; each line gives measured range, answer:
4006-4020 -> -0.11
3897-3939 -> 0.27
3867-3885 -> 0.08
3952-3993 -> 0.24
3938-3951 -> 0.39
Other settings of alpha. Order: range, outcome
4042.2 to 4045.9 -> 41.6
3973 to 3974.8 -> 29.2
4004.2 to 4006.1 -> 43.4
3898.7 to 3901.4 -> 35.8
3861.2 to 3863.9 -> 31.7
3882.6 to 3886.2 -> 31.1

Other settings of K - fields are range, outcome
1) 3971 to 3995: 42.7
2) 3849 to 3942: 29.7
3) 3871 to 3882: 29.5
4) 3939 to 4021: 39.4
